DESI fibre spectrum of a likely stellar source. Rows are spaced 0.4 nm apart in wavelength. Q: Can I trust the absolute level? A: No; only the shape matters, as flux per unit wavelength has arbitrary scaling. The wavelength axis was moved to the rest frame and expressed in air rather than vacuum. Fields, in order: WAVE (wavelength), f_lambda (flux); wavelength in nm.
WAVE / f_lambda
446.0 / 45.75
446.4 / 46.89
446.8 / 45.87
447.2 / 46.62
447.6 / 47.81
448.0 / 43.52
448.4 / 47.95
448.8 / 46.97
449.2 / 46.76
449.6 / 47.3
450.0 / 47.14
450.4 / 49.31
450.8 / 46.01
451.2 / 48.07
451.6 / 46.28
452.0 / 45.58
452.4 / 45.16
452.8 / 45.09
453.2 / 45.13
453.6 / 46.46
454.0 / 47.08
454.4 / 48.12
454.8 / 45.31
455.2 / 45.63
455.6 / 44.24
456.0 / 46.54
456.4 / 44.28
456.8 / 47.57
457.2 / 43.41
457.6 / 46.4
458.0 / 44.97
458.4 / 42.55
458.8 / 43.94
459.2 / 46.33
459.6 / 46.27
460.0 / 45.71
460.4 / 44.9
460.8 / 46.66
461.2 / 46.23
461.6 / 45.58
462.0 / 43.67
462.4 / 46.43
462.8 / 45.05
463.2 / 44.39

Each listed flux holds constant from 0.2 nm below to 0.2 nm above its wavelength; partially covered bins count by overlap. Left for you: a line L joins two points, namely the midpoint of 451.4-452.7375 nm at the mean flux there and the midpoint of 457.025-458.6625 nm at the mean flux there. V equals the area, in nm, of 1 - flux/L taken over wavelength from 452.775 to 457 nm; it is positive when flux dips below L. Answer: -0.09 nm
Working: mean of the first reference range 45.6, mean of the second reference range 44.3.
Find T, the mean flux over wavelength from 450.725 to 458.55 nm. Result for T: 45.7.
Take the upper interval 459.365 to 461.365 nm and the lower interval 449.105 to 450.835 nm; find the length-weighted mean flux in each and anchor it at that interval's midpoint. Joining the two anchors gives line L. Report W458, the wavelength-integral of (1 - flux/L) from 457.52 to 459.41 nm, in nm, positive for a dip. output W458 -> 0.06 nm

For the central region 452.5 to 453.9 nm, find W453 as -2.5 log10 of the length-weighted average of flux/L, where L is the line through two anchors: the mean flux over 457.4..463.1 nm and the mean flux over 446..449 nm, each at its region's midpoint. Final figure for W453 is 0.01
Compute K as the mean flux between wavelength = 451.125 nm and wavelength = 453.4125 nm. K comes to 45.8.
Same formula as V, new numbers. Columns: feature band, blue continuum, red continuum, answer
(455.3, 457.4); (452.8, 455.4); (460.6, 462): 0.04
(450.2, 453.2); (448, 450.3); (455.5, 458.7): 0.00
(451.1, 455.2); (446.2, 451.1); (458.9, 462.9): 0.02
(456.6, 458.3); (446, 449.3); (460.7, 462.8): 0.02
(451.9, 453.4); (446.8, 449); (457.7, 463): 0.03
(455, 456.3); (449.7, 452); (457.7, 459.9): 0.01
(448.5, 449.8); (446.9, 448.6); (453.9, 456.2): -0.02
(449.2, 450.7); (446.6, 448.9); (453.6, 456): -0.04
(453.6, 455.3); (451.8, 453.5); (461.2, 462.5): -0.05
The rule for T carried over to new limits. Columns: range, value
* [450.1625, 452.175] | 47.1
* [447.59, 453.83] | 46.5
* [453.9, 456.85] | 46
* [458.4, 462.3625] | 45.4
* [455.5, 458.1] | 45.4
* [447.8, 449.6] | 46.4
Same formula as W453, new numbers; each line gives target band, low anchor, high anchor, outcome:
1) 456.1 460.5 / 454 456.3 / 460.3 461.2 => 0.02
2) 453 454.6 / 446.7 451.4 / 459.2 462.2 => -0.01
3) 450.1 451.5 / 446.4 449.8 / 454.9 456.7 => -0.03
